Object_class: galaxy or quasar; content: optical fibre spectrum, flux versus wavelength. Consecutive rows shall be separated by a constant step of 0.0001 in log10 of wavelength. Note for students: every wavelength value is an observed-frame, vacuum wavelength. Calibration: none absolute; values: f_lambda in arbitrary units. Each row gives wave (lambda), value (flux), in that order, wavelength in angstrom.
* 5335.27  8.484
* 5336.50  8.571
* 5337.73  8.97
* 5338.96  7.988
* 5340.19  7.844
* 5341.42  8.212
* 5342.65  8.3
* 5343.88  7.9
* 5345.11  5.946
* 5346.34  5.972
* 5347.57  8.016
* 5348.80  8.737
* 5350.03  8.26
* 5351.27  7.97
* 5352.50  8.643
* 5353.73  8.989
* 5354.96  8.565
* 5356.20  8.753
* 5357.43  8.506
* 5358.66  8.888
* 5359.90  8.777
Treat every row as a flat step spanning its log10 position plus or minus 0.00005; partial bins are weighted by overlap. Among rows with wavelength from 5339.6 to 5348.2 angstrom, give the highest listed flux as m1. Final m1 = 8.3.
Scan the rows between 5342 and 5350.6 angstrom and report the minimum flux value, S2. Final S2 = 5.946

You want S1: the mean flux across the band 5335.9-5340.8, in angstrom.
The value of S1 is 8.34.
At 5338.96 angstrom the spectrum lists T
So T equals 7.988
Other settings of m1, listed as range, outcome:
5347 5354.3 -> 8.989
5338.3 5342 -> 8.212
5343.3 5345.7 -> 7.9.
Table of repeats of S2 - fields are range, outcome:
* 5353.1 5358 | 8.506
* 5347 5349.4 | 8.016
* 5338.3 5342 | 7.844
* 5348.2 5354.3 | 7.97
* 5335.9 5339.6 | 7.988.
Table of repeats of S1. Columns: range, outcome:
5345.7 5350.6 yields 7.74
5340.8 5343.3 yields 8.25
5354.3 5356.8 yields 8.65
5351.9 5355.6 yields 8.73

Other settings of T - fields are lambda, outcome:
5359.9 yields 8.777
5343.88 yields 7.9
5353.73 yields 8.989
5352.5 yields 8.643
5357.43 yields 8.506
